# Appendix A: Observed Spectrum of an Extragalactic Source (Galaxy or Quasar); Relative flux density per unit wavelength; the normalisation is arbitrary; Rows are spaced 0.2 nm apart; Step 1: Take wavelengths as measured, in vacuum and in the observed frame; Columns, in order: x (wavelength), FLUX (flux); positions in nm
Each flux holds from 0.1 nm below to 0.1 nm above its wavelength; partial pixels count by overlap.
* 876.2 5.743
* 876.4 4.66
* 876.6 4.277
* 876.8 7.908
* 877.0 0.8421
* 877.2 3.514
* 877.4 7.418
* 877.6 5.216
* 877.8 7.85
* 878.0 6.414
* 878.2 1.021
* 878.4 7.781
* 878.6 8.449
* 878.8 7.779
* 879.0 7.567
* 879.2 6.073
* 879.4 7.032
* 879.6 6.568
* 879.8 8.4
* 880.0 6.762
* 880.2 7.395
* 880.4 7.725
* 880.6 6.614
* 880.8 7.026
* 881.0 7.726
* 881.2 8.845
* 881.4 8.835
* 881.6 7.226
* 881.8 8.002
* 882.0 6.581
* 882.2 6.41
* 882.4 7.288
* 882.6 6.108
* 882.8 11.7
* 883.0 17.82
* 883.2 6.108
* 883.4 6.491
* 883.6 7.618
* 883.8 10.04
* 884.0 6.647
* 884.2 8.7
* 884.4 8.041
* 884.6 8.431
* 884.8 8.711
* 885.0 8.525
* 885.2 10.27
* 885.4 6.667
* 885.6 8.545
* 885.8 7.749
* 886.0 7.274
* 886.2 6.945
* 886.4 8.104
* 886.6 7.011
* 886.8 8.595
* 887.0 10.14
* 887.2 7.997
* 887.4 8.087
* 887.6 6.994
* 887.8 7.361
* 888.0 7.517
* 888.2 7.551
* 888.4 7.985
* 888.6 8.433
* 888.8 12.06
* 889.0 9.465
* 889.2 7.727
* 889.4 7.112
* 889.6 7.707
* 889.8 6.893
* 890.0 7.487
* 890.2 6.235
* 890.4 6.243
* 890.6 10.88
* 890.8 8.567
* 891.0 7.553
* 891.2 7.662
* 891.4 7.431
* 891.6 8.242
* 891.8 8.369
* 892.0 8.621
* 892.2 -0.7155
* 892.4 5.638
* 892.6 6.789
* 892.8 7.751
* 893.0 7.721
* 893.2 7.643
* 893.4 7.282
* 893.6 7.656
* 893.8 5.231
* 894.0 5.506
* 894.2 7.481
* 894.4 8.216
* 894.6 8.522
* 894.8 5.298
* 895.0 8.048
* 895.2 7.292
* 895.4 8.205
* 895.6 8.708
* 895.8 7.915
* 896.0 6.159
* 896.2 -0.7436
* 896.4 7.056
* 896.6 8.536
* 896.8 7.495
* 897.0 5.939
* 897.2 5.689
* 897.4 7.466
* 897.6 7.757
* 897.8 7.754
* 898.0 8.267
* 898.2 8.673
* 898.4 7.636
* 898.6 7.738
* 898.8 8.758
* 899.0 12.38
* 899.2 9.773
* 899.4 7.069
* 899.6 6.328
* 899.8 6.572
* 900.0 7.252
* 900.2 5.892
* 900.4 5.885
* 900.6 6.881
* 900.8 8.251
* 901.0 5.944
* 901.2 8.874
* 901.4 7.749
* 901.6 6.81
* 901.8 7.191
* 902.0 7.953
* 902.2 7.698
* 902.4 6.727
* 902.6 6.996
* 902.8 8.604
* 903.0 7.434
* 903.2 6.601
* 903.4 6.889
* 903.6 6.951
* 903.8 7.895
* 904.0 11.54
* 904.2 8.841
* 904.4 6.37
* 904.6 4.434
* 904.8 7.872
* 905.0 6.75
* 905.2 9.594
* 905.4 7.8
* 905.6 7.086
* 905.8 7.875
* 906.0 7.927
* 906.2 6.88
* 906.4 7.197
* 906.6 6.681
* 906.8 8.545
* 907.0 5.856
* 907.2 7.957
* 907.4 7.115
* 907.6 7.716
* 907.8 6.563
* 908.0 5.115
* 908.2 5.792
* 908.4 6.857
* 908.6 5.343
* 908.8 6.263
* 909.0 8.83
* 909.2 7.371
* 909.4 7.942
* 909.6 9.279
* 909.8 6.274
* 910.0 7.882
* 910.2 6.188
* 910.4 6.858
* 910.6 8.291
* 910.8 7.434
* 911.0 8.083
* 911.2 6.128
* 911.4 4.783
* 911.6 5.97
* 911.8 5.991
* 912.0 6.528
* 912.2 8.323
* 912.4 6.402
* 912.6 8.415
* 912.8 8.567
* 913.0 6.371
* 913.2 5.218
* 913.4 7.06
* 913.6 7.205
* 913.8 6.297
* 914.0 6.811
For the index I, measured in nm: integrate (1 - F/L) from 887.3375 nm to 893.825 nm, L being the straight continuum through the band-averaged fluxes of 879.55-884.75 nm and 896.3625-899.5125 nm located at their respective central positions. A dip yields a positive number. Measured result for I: 0.422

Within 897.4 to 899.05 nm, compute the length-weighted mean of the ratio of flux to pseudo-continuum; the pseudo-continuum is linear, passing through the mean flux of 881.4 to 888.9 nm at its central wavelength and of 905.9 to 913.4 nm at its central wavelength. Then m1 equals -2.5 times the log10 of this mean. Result -0.11 mag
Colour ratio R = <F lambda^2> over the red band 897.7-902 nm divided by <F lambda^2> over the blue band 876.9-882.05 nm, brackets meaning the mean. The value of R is 1.2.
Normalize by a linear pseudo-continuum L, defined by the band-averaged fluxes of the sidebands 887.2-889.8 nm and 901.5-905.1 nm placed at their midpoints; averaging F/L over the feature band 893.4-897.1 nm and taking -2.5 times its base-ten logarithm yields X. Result 0.15 mag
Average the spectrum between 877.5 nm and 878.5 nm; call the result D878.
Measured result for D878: 5.66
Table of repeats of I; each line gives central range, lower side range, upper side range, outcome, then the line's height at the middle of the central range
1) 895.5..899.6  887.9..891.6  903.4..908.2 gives 0.12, 7.71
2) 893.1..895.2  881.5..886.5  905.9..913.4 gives 0.18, 7.75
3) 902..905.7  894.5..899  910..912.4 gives -0.27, 7.06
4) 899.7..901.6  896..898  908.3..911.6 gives -0.12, 6.6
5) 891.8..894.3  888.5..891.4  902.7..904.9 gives 0.48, 8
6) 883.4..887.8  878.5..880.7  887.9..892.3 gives -0.33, 7.52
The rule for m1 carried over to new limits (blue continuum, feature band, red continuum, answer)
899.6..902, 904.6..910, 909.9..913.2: -0.03 mag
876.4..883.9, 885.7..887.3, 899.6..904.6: -0.11 mag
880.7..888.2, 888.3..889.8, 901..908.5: -0.07 mag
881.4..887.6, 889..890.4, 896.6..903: 0.10 mag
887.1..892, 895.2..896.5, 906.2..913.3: 0.22 mag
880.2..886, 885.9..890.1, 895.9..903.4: -0.01 mag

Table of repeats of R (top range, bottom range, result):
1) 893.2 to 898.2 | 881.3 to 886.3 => 0.87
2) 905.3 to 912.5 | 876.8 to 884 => 1.03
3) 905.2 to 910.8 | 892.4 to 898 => 1.06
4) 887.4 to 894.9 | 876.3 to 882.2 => 1.15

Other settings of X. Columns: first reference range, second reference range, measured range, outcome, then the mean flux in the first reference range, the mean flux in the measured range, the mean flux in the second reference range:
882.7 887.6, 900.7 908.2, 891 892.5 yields 0.24 mag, 8.56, 6.54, 7.39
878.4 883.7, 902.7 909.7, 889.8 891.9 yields -0.02 mag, 7.85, 7.82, 7.36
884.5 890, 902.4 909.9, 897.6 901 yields -0.02 mag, 8.13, 7.76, 7.32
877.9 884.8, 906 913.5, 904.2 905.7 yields -0.02 mag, 7.7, 7.24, 6.99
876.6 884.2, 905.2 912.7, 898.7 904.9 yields -0.06 mag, 7.24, 7.56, 7.1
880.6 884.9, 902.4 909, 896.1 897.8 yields 0.22 mag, 8.26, 6.24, 7.25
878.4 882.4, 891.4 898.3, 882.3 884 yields -0.22 mag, 7.43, 9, 6.93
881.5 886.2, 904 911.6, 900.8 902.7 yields 0.01 mag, 8.27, 7.38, 7.17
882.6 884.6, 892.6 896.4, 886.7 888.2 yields 0.03 mag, 9.04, 8.06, 6.88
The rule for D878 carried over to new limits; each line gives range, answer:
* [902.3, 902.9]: 7.44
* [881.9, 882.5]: 6.76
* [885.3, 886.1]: 7.56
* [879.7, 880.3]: 7.52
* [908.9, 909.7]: 8.36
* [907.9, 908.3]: 5.45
